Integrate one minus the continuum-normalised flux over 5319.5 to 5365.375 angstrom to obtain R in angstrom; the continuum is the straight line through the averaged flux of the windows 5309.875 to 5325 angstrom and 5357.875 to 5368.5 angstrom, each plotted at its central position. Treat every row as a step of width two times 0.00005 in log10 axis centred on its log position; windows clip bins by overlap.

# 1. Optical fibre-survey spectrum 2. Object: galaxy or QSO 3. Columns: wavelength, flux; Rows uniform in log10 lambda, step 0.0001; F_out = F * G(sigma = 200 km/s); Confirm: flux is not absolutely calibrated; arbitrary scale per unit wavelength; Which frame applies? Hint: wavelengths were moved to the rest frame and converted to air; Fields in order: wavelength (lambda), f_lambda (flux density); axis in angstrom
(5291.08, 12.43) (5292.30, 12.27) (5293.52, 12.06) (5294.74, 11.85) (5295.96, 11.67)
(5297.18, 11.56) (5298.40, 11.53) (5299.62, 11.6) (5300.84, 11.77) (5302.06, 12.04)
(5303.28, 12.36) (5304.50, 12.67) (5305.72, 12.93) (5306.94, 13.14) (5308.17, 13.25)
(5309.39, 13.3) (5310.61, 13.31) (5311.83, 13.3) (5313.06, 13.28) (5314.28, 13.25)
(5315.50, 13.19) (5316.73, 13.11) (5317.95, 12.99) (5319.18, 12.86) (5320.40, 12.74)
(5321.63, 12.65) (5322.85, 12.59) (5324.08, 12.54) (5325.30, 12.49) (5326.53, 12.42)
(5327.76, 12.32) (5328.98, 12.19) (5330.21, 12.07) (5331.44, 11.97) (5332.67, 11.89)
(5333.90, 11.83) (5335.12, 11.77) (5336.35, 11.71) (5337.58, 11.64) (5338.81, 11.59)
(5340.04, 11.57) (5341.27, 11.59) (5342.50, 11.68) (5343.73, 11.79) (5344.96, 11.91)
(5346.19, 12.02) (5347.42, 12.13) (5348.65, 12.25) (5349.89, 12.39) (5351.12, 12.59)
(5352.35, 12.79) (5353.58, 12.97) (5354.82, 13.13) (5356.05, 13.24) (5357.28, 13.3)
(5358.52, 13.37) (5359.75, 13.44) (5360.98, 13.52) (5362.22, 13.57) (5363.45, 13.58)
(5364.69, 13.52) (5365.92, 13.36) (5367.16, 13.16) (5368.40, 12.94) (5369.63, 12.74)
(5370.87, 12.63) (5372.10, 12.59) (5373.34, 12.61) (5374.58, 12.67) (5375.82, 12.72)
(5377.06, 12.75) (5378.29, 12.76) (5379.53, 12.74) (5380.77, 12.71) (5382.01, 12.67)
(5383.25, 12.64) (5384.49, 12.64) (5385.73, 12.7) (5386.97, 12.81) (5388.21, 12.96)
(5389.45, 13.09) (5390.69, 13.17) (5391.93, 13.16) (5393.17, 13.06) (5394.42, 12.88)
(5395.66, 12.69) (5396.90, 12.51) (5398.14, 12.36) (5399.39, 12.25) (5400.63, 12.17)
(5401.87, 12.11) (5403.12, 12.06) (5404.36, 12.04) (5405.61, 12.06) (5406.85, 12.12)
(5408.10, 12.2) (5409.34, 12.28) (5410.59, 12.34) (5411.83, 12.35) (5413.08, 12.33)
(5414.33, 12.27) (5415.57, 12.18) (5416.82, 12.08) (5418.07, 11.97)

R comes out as 2.6 angstrom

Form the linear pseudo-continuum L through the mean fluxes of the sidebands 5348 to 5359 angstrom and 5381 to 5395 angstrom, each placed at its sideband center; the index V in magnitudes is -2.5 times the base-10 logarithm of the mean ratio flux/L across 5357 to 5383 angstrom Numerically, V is -0.01 mag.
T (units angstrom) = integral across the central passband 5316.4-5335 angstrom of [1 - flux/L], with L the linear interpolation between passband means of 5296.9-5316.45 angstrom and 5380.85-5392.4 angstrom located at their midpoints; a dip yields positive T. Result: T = 0.5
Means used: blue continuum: 12.7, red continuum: 12.9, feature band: 12.4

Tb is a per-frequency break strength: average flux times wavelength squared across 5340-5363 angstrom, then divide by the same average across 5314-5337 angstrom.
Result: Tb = 1.03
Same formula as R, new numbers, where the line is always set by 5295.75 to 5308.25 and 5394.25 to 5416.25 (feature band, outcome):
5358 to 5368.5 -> -0.99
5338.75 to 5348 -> 0.33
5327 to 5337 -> 0.21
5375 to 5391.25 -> -0.70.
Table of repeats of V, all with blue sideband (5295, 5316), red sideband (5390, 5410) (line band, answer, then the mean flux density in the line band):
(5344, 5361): -0.02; 12.7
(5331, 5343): 0.07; 11.7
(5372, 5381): -0.02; 12.7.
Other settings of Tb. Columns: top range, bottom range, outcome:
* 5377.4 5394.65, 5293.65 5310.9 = 1.08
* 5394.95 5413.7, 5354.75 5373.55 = 0.94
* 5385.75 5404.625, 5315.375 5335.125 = 1.04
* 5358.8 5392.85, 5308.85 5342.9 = 1.06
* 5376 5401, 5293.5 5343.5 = 1.06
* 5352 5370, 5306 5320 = 1.03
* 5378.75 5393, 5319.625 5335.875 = 1.07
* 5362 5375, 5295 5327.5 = 1.05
